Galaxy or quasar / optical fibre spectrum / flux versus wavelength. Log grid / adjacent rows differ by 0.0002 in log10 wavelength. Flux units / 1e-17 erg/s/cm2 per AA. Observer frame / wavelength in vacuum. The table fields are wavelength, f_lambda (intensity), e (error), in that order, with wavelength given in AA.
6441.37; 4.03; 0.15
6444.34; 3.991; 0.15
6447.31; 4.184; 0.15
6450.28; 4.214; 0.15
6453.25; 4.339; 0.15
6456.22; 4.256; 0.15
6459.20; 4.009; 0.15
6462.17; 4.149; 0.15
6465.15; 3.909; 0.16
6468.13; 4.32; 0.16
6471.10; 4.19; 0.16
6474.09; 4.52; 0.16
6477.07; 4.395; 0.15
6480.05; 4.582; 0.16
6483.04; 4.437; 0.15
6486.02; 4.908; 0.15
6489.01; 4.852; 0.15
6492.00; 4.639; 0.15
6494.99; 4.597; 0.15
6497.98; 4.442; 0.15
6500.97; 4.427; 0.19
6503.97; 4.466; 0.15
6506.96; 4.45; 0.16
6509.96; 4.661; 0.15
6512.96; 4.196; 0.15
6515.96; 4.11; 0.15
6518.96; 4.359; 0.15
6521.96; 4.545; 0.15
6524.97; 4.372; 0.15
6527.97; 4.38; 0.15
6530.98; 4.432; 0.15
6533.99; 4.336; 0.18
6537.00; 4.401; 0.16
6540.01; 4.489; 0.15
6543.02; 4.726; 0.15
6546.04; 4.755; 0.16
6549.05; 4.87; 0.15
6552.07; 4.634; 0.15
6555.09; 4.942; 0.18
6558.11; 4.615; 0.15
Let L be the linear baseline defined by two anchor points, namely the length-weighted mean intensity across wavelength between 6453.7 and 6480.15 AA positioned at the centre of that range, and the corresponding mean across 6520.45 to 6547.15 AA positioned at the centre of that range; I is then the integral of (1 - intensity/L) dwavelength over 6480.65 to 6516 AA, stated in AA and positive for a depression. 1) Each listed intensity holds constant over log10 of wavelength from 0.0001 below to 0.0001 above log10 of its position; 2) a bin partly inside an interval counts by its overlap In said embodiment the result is -1.42 AA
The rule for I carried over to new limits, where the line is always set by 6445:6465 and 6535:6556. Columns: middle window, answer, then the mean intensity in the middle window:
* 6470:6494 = -1.4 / 4.57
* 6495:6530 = 0.6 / 4.41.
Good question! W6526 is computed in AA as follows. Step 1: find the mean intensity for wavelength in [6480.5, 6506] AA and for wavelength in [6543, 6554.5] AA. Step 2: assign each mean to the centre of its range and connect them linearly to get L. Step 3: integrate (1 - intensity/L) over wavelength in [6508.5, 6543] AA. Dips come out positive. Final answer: 2.1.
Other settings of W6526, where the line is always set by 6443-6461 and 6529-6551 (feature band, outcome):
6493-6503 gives -0.27 AA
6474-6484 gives -0.45 AA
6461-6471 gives 0.23 AA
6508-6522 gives 0.30 AA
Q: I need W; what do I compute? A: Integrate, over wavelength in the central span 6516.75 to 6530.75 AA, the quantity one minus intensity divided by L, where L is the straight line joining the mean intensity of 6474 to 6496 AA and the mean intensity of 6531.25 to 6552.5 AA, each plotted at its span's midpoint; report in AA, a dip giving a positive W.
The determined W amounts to 0.6 AA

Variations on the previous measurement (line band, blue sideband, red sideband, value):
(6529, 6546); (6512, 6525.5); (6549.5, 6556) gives 0.3 AA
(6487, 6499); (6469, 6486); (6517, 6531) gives -0.6 AA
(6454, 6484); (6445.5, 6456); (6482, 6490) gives 1.5 AA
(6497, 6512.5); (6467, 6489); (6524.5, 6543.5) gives 0.0 AA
